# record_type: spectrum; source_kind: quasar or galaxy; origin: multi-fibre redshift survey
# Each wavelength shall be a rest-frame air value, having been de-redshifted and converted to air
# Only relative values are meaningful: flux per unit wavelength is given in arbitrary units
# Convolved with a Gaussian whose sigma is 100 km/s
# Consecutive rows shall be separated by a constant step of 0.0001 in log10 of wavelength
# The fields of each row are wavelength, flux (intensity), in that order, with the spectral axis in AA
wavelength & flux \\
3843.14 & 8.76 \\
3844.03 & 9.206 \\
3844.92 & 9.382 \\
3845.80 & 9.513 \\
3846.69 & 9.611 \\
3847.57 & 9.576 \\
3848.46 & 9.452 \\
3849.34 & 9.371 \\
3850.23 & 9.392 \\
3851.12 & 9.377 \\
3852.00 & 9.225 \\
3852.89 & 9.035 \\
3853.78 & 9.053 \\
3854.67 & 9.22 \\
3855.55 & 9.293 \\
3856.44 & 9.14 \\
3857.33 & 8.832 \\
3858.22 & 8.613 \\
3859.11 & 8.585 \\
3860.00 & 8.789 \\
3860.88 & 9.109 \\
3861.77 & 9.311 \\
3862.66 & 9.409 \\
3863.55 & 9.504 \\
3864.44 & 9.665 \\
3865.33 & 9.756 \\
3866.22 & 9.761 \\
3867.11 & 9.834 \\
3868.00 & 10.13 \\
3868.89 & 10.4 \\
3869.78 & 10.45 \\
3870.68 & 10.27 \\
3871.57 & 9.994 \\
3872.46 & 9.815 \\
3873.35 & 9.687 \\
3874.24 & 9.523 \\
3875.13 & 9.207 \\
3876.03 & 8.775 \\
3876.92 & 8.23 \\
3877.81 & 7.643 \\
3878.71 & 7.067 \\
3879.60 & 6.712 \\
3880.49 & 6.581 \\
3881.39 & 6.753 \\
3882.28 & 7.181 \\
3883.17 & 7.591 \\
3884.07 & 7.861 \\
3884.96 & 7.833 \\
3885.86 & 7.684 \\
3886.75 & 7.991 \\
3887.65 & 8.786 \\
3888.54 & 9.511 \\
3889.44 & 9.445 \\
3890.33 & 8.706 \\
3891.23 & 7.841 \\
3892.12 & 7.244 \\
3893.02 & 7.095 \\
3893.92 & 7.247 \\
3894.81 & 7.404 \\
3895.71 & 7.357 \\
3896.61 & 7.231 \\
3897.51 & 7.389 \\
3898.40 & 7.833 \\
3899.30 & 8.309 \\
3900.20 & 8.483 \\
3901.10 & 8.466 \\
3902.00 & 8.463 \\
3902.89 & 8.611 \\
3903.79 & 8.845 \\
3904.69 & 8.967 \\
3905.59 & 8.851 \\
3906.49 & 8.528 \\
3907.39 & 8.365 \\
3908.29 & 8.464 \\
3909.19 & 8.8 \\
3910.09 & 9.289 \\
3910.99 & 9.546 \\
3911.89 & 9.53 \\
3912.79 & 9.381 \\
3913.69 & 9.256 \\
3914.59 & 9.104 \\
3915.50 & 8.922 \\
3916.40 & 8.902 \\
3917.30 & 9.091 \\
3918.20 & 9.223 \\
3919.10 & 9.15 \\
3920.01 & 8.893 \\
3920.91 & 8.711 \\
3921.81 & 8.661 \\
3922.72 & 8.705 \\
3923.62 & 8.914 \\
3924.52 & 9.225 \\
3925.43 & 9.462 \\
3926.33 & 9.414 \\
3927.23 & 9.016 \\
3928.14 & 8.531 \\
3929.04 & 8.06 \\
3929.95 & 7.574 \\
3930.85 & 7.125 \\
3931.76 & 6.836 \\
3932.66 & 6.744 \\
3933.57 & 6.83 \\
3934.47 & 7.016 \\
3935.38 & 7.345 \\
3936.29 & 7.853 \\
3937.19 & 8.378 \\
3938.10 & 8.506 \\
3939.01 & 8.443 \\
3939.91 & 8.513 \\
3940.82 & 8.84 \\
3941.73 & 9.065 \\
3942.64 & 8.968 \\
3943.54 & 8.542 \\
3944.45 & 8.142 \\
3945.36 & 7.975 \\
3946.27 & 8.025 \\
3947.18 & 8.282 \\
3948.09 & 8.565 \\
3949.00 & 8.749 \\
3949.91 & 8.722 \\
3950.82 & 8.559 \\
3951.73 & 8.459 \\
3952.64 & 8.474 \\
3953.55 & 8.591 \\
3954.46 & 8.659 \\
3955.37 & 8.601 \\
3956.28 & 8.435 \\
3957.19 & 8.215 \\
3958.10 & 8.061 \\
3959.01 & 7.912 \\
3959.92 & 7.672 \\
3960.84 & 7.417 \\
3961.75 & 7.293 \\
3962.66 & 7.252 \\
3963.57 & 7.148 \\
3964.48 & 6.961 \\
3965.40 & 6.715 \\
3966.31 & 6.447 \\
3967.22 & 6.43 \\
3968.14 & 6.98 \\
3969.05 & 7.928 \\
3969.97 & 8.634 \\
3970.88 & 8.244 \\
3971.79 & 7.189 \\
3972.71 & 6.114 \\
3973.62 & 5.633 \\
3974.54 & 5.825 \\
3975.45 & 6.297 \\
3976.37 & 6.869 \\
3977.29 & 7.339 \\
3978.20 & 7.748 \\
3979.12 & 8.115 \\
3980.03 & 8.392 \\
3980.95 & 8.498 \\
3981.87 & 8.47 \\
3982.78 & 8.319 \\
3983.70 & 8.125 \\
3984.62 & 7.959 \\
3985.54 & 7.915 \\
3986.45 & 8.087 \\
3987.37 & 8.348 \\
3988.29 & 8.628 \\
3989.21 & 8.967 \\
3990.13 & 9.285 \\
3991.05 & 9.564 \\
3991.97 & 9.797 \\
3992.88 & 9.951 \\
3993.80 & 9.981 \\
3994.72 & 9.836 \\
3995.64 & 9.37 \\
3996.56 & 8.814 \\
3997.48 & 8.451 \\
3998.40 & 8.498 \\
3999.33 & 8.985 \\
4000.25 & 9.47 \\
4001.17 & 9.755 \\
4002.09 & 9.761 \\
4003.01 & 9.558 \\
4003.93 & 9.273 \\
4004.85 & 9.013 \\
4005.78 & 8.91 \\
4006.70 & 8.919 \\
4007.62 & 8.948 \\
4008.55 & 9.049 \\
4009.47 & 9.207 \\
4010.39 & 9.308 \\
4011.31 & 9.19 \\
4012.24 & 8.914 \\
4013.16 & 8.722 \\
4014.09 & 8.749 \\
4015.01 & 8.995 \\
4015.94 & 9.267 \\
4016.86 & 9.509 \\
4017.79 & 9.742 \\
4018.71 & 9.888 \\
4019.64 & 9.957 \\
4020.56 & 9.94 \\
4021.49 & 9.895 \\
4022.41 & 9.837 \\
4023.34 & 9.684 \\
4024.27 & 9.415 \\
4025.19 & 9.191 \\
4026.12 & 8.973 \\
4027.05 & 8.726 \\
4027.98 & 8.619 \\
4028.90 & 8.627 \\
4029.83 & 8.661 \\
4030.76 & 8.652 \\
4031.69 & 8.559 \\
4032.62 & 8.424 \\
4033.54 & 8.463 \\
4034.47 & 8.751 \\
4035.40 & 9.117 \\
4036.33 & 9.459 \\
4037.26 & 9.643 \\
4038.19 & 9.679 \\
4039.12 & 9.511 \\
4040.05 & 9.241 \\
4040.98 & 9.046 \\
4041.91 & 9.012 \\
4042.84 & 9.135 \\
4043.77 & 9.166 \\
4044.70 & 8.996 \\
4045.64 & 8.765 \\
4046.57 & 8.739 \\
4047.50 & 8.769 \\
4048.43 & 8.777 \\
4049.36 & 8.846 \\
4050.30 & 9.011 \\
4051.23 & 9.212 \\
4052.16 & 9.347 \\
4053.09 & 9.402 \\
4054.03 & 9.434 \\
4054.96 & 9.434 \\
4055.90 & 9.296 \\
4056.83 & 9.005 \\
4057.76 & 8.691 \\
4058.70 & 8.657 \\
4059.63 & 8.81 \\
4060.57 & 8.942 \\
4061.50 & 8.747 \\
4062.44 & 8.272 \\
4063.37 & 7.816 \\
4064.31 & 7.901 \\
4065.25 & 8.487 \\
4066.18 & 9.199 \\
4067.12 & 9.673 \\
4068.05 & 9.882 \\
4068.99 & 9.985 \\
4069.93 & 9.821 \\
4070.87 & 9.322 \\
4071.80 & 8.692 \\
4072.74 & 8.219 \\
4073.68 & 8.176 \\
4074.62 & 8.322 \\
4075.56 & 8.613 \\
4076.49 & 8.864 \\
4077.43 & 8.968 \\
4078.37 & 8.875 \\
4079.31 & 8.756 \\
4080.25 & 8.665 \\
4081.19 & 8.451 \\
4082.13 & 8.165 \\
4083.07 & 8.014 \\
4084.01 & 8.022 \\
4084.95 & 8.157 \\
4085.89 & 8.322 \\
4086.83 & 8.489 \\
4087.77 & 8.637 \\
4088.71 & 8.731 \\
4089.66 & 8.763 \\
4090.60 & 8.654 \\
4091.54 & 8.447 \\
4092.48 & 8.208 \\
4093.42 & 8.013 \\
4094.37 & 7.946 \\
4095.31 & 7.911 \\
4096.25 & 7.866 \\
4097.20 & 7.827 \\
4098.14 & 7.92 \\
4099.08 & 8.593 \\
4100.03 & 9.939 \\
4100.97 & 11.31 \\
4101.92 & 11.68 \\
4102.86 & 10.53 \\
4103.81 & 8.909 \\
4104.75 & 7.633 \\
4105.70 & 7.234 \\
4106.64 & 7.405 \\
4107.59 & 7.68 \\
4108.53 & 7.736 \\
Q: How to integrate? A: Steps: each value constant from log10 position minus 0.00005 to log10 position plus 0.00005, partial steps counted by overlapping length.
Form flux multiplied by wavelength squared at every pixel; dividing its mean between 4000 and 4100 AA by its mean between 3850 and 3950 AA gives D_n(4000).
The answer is 1.12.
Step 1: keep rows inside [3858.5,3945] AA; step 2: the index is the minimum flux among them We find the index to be 6.581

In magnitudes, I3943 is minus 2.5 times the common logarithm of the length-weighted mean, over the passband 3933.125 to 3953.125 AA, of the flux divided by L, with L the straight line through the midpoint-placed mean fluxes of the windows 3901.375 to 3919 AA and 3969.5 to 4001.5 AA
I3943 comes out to 0.05 mag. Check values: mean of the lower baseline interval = 8.96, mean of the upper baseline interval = 8.32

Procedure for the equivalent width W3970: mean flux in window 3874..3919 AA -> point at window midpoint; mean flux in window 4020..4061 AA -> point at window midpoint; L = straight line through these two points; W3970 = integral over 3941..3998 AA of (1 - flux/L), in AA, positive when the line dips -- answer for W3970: 3.9 AA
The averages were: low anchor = 8.31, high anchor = 9.08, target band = 8.1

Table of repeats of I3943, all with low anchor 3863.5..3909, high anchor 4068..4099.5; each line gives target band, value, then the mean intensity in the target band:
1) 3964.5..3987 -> 0.15 mag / 7.42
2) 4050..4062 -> -0.07 mag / 9.08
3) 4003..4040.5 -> -0.08 mag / 9.17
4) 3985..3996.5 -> -0.08 mag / 9.13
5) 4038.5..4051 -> -0.06 mag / 9.01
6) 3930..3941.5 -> 0.10 mag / 7.73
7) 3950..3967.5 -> 0.09 mag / 7.79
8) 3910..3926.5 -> -0.08 mag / 9.12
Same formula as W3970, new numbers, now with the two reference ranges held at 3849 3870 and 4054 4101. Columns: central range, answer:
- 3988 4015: -0.86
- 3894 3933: 2.79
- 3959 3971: 2.29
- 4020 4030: -0.47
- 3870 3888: 1.99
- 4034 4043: -0.48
